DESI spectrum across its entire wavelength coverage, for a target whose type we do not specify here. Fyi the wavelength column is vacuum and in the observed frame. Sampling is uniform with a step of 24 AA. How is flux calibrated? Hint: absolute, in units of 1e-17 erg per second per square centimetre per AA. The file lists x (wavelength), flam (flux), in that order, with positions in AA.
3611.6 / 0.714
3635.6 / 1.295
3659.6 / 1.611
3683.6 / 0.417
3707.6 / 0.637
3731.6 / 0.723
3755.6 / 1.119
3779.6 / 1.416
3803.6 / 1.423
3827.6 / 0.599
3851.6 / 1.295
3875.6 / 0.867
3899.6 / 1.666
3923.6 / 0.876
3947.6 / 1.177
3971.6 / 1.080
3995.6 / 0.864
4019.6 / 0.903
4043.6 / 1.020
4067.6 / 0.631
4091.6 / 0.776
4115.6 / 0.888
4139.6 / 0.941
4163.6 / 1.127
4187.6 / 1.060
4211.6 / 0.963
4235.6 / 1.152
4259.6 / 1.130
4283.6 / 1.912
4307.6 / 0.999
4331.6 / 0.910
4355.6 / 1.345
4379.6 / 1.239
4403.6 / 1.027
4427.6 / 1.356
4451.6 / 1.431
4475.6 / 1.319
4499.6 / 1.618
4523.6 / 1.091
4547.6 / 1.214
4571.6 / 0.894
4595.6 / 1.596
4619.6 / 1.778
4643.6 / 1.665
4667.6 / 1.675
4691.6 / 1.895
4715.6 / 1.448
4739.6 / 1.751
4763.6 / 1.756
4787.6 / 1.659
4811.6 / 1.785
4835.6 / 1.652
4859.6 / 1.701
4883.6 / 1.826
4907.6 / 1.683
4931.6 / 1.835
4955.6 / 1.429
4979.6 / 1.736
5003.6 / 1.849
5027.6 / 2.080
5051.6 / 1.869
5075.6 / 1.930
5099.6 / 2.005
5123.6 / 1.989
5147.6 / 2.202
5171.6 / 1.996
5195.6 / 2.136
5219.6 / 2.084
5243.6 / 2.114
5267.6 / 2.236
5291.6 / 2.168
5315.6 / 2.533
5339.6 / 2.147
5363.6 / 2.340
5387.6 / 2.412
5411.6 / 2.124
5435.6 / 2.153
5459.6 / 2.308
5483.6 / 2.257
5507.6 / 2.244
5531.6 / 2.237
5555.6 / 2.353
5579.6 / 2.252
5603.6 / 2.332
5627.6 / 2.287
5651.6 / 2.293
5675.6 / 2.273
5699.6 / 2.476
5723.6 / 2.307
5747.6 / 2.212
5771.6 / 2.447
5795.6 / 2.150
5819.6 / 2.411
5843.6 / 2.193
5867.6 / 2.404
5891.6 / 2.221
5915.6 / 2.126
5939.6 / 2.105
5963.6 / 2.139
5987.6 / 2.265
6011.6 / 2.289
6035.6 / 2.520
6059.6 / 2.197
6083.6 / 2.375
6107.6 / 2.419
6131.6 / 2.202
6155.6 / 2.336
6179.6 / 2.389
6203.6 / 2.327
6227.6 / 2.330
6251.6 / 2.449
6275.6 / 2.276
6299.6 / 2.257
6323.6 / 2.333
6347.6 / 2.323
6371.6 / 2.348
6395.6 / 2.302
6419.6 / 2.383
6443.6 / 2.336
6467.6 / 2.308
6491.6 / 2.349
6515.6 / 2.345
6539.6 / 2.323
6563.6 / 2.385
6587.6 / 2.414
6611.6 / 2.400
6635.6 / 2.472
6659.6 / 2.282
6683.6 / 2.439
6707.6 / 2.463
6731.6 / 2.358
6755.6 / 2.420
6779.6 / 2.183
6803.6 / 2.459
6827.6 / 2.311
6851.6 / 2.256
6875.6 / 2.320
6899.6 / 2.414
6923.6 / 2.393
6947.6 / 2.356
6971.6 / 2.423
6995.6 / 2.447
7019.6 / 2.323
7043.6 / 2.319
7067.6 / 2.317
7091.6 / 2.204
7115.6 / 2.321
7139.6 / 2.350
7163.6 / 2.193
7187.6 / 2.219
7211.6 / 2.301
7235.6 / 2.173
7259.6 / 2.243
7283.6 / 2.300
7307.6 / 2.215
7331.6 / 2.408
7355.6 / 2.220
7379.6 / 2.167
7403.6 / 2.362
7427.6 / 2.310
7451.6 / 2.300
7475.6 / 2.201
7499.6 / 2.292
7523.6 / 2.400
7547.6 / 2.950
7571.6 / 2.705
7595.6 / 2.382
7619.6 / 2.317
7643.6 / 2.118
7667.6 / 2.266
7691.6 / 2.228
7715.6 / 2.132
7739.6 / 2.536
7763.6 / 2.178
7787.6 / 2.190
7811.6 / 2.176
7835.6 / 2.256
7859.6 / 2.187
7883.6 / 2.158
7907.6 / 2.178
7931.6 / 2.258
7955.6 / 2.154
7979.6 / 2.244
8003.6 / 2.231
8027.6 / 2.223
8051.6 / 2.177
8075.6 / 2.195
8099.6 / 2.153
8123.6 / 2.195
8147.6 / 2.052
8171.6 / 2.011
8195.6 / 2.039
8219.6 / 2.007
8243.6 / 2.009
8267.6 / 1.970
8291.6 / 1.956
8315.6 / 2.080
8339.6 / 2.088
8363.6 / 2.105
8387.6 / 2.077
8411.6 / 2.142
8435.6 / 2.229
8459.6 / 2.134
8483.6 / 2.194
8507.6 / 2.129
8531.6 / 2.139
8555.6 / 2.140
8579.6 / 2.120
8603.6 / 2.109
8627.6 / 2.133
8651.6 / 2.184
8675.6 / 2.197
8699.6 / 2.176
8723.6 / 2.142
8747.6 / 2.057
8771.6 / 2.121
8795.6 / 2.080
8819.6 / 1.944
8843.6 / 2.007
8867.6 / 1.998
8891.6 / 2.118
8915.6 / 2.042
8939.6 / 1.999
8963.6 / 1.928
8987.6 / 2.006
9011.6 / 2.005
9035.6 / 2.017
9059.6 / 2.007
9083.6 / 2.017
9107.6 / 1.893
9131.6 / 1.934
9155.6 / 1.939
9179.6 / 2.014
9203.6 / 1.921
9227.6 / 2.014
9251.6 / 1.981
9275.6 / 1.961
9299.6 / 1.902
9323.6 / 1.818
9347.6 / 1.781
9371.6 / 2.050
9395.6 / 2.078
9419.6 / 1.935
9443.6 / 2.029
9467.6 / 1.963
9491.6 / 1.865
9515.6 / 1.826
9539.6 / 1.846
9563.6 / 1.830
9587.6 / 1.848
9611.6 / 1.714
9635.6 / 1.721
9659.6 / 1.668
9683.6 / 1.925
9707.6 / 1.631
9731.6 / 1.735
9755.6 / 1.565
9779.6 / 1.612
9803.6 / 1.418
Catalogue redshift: 0.151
